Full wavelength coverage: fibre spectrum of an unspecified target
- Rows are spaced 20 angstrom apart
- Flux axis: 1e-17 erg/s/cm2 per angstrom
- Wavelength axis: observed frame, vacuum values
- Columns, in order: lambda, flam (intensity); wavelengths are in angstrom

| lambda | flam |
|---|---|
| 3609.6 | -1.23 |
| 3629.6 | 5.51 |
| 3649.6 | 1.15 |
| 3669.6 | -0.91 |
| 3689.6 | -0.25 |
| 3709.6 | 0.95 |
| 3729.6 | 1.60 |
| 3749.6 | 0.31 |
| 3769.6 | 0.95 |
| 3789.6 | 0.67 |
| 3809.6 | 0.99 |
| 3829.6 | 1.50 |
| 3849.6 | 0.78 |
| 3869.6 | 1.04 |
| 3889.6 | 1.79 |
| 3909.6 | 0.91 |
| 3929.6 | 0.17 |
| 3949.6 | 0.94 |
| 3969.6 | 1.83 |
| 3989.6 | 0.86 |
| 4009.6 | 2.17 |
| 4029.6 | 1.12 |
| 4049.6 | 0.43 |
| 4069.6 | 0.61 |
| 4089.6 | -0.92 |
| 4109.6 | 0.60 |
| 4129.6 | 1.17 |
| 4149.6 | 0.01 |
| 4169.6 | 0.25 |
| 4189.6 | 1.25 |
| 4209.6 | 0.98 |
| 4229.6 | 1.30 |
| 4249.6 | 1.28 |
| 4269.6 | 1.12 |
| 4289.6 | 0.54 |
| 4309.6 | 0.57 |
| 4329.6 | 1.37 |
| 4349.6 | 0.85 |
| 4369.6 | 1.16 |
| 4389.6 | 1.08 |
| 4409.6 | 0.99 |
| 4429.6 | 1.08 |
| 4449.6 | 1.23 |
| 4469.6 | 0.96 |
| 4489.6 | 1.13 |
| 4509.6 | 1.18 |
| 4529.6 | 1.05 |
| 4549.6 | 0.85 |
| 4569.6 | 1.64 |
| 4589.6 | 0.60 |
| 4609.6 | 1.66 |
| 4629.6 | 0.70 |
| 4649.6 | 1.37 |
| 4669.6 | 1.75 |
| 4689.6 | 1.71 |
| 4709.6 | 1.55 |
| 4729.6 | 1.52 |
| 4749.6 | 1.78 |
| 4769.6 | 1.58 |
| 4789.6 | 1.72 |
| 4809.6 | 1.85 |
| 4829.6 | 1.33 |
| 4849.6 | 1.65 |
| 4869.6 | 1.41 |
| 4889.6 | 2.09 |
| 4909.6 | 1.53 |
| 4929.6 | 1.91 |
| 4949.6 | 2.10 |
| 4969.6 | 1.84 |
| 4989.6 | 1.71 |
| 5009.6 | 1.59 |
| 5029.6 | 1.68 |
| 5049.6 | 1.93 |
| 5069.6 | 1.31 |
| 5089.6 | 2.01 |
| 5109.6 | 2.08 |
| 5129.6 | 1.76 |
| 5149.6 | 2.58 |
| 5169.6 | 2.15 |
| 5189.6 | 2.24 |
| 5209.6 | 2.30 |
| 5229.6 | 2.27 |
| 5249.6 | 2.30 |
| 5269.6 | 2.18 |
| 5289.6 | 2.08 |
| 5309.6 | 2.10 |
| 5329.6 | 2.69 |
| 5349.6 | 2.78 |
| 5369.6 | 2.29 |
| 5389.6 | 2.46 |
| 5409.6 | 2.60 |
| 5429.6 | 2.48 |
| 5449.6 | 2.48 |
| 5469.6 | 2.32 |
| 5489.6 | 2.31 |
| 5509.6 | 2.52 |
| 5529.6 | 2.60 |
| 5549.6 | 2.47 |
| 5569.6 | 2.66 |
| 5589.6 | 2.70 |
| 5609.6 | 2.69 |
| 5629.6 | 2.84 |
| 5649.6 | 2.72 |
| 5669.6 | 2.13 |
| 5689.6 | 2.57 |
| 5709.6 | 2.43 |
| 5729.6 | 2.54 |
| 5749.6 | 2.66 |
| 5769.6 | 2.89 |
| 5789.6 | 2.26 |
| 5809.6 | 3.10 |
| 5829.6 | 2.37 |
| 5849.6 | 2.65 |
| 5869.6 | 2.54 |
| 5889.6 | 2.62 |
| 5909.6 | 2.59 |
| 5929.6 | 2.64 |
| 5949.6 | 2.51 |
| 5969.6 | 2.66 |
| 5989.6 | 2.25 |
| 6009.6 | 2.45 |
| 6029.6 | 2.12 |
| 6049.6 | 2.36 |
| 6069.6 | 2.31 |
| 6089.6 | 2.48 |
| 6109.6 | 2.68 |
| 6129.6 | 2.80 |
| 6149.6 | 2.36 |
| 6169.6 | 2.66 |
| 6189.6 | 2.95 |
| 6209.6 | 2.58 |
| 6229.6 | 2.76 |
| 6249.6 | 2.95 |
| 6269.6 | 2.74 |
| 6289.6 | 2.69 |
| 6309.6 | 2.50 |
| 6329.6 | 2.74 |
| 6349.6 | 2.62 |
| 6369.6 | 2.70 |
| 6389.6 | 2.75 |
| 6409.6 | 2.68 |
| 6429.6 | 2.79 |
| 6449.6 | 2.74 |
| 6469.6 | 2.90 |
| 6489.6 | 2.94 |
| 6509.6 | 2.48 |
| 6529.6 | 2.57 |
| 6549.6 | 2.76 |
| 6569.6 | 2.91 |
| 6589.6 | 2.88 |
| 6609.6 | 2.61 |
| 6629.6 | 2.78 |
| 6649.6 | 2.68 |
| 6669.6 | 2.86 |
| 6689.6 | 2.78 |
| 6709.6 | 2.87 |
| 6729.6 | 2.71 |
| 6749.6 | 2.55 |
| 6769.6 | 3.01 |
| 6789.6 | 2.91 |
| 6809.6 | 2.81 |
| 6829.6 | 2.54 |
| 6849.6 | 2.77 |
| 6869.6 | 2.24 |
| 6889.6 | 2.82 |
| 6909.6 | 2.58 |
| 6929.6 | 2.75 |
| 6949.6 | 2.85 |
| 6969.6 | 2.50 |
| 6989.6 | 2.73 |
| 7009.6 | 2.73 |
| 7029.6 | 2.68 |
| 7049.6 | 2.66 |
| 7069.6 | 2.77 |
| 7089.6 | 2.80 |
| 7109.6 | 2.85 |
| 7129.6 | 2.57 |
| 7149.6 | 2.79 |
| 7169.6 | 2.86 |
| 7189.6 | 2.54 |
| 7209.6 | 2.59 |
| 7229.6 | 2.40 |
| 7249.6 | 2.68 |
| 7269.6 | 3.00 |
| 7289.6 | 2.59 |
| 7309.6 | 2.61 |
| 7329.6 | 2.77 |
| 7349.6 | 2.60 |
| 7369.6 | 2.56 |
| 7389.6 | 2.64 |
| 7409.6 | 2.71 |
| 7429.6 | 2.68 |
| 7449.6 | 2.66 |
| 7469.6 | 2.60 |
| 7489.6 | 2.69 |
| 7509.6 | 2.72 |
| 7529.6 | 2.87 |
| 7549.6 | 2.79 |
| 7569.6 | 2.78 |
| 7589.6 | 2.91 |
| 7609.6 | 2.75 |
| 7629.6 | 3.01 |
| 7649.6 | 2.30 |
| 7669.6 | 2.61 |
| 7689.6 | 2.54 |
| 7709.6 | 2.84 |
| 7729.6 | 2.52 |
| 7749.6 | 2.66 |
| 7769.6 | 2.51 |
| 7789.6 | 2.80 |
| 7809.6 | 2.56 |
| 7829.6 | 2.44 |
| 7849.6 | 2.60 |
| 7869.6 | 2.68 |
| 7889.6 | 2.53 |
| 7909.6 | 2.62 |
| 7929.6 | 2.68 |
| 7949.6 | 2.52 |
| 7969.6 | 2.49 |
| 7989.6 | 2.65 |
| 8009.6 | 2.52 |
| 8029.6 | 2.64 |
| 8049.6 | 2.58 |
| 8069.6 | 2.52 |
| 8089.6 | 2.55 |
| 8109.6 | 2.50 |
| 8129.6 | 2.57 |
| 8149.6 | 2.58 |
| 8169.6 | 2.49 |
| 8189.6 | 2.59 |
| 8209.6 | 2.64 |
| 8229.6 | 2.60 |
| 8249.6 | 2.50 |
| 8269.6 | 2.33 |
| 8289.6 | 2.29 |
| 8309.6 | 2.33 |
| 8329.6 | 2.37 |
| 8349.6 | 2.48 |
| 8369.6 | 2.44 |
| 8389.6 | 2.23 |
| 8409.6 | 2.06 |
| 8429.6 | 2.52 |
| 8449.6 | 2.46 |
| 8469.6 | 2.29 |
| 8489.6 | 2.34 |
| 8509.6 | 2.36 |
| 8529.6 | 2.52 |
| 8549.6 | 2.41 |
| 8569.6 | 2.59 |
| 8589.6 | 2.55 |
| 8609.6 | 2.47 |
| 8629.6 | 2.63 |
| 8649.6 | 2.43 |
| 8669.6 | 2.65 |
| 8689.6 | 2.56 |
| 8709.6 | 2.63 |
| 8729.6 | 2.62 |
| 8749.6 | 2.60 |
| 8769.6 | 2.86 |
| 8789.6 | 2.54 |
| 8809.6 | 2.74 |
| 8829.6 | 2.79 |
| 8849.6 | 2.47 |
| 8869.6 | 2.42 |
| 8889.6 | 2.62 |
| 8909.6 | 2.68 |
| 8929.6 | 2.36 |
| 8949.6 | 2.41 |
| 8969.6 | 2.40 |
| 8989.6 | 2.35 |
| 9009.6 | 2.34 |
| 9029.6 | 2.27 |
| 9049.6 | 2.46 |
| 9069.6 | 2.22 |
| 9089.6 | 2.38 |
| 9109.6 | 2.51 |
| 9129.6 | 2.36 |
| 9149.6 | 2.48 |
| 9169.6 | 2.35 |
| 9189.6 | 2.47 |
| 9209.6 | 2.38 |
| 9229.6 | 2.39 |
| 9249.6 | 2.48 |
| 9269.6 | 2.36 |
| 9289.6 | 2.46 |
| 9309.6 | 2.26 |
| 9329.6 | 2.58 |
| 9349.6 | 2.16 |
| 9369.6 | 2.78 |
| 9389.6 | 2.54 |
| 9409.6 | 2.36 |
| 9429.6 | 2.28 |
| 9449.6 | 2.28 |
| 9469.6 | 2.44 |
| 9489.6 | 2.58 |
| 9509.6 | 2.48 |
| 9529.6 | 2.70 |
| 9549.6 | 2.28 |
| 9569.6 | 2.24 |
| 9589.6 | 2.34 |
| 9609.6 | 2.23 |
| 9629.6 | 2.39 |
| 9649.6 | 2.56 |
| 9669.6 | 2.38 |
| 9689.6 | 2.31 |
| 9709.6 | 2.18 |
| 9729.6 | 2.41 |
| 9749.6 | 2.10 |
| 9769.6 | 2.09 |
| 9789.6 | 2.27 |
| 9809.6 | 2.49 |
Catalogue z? 0.166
